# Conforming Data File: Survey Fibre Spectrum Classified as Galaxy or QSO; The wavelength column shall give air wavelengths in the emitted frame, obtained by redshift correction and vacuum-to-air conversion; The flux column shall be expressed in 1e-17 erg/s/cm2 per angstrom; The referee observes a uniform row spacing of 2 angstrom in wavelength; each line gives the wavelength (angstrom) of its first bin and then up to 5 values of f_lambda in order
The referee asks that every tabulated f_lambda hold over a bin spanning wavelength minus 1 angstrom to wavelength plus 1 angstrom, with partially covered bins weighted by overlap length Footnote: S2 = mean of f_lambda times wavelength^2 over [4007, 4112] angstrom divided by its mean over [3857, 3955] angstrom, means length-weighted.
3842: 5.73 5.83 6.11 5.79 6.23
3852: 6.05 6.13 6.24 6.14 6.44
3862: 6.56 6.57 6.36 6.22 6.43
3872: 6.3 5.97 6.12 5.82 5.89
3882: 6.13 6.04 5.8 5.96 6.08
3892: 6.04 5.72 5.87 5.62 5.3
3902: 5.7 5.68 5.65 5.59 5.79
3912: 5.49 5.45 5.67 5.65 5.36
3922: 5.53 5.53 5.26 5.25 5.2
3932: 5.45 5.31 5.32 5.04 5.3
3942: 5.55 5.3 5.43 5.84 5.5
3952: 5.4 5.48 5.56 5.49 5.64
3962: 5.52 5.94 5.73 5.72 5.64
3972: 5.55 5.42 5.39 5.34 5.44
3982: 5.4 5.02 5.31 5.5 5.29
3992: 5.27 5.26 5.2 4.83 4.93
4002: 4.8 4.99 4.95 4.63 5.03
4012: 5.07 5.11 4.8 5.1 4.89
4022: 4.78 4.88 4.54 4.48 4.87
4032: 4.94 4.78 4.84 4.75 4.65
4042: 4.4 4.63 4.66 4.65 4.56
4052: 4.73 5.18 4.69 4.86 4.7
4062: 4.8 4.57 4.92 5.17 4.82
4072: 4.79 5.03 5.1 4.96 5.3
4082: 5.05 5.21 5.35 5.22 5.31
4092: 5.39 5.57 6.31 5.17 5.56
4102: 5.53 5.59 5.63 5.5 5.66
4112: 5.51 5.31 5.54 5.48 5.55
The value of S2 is 0.95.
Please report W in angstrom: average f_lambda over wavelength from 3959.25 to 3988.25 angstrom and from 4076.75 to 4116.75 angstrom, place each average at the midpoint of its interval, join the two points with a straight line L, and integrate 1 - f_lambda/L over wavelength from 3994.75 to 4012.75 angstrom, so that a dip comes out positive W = 1.79 angstrom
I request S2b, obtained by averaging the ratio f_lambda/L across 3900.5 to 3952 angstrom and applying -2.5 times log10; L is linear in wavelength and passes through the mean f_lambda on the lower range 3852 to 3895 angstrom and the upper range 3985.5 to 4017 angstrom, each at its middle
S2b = 0.04 mag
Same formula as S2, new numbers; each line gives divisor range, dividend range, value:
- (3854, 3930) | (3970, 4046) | 0.91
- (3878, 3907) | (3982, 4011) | 0.92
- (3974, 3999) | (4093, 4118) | 1.12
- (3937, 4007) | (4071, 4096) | 1.03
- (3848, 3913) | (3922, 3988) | 0.94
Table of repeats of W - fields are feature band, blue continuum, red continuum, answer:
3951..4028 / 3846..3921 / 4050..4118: 4.64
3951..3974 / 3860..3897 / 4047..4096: 0.16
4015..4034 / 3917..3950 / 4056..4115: 1.75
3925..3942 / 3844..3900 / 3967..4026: 1.01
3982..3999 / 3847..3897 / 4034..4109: 0.82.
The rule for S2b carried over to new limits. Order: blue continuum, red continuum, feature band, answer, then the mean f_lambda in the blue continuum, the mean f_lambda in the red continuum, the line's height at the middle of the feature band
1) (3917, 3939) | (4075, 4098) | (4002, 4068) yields 0.12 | 5.35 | 5.34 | 5.34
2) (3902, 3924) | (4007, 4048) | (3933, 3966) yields -0.03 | 5.59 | 4.79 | 5.33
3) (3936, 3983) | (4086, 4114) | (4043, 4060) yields 0.16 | 5.5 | 5.52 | 5.51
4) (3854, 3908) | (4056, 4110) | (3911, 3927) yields 0.07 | 6.02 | 5.21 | 5.87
